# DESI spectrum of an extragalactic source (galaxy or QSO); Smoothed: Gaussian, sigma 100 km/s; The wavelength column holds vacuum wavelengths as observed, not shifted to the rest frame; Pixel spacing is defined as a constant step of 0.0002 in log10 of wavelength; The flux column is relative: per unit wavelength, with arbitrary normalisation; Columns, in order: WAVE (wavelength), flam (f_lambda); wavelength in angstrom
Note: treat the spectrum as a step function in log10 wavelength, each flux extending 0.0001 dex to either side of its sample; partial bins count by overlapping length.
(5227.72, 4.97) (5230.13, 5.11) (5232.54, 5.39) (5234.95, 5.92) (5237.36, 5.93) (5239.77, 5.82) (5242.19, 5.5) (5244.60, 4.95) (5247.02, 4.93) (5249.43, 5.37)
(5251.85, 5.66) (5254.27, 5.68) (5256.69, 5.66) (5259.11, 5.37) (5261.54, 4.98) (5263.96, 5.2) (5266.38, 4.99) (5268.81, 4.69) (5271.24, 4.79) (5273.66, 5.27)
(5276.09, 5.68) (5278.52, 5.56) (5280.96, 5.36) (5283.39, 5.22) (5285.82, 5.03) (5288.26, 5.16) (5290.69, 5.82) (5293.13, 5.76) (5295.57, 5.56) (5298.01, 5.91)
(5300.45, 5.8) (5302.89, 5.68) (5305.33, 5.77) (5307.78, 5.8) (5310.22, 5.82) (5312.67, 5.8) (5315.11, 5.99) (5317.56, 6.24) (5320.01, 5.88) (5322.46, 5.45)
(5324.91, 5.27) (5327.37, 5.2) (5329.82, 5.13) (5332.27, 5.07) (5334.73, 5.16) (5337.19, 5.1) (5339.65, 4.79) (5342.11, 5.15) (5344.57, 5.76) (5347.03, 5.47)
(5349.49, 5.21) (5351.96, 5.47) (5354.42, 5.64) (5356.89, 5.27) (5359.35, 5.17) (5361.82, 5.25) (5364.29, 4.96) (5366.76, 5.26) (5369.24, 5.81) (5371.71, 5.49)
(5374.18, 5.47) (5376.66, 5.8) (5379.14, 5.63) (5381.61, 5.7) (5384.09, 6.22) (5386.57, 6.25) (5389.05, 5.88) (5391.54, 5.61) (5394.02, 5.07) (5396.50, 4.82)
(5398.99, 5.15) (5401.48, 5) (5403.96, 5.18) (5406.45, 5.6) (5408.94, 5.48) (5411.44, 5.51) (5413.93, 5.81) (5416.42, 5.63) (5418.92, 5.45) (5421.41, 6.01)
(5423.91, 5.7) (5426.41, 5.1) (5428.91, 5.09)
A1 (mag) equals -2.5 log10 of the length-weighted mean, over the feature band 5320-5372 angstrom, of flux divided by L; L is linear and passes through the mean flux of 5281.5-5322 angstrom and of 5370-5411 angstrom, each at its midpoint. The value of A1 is 0.061 mag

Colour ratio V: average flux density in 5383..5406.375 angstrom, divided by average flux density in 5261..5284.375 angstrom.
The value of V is 1.06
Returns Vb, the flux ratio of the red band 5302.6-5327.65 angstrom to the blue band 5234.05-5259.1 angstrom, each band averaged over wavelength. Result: 1.0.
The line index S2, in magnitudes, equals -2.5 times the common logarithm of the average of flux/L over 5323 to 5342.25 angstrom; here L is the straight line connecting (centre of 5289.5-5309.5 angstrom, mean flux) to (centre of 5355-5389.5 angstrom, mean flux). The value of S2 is 0.11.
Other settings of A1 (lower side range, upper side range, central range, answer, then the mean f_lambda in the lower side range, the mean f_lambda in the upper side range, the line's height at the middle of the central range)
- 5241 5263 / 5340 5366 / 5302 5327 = -0.08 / 5.34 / 5.32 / 5.33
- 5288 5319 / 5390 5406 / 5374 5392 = -0.11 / 5.8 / 5.17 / 5.27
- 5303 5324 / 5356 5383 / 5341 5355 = 0.03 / 5.83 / 5.45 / 5.59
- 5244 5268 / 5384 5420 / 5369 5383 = -0.04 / 5.28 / 5.49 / 5.45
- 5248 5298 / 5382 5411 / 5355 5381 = 0.01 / 5.35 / 5.48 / 5.45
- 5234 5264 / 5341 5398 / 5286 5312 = -0.04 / 5.47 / 5.49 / 5.48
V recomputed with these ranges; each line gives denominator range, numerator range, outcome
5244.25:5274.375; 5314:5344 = 1.03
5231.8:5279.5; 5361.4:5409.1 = 1.02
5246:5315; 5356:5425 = 1.01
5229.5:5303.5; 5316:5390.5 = 1.01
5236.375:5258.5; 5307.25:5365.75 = 0.99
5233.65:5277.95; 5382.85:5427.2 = 1.03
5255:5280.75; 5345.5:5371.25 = 1.02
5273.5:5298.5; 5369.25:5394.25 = 1.05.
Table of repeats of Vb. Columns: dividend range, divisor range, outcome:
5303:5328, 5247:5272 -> 1.10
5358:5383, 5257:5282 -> 1.05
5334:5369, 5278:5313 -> 0.94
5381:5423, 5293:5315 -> 0.96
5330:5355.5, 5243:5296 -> 0.99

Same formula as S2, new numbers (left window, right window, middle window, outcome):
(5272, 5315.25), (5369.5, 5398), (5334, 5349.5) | 0.075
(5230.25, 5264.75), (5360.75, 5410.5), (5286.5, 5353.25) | -0.011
